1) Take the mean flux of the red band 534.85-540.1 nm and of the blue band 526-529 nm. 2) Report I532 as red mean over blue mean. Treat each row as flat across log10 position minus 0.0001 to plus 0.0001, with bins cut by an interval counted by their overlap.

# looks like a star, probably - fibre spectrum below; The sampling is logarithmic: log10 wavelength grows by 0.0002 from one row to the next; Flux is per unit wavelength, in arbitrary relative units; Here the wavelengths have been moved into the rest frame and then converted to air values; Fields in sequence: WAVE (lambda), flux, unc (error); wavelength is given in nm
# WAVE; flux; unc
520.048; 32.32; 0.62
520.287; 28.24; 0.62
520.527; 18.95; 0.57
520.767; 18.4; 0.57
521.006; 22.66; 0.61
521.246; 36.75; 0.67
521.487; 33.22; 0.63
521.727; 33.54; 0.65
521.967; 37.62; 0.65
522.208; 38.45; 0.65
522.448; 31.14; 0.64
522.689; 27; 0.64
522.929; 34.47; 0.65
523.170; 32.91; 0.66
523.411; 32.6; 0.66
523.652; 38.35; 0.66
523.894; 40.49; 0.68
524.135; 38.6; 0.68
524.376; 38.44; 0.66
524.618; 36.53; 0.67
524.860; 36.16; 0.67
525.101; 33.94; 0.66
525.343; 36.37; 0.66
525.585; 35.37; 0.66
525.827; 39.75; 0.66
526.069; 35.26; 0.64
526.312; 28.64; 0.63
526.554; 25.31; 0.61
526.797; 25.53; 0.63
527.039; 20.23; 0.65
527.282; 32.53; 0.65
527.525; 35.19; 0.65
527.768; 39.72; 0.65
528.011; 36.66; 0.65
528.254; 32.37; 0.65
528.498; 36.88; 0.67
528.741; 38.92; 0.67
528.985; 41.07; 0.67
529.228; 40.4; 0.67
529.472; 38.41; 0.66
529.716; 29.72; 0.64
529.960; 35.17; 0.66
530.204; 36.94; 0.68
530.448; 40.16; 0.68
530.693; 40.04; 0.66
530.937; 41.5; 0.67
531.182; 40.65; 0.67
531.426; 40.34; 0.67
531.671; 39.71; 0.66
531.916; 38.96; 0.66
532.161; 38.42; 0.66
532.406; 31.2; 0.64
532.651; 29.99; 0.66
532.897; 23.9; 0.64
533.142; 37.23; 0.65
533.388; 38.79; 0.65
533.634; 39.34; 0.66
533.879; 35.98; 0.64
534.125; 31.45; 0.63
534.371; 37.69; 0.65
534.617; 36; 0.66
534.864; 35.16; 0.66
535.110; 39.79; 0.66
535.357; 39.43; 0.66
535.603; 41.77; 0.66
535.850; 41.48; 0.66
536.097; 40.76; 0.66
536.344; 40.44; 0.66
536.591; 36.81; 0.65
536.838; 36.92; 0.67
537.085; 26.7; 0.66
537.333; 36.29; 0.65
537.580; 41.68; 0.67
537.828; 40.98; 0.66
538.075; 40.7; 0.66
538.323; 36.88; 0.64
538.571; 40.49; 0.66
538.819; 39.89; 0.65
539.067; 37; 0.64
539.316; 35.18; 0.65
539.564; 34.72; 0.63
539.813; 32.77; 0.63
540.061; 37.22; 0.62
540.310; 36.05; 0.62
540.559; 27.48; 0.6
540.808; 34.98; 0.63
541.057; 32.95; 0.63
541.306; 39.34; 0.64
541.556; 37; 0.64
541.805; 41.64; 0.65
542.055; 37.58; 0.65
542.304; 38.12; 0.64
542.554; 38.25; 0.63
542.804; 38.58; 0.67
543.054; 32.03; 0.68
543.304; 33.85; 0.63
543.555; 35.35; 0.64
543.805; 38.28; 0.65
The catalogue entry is 1.16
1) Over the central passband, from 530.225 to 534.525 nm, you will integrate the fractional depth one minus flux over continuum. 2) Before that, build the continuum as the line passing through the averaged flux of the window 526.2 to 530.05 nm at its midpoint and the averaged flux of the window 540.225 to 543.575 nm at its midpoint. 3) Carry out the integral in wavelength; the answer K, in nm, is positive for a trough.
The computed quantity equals -0.313 nm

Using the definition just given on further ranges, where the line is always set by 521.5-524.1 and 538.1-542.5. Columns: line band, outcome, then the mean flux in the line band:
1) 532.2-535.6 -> 0.047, 35.4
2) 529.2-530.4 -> -0.020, 36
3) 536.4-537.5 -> 0.041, 34.9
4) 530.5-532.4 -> -0.202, 39.4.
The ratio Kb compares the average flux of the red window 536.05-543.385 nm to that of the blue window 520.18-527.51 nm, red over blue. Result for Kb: 1.14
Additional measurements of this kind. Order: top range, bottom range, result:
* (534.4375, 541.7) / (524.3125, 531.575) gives 1.04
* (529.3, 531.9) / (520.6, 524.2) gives 1.17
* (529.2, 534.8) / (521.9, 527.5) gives 1.08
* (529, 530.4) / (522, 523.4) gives 1.11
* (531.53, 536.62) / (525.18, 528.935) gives 1.10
